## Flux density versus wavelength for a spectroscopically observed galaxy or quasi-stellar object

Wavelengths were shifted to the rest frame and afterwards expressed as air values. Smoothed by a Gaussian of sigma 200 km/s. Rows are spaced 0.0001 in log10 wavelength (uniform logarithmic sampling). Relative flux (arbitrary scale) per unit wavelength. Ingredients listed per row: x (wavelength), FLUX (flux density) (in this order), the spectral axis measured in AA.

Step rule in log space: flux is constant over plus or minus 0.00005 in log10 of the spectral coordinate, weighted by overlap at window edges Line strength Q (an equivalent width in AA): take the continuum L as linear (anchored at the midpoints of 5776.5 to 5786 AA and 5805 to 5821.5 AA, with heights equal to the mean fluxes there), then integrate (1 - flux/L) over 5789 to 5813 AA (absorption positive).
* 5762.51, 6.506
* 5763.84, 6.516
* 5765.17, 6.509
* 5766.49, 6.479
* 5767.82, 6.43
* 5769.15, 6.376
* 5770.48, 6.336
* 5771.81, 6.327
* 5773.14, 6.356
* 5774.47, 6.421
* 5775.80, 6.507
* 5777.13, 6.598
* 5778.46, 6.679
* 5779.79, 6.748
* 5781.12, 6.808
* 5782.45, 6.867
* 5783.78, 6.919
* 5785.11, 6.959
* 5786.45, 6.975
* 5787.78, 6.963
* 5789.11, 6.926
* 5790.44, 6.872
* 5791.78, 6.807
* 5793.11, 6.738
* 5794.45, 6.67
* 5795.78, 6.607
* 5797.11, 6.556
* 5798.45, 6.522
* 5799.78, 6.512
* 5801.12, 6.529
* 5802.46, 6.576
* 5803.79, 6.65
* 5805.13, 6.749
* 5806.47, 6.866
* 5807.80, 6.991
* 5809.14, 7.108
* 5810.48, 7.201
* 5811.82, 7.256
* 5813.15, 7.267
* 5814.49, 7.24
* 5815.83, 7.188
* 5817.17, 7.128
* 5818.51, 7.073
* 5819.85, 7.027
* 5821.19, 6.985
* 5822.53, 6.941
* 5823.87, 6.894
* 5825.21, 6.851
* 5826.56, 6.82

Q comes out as 0.7 AA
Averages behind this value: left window 6.8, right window 7.1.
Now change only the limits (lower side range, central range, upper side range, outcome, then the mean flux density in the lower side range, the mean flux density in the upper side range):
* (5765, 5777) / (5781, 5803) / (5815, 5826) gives -0.29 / 6.42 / 7.01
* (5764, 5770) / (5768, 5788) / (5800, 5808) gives -0.36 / 6.45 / 6.7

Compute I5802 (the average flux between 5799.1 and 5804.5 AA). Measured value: 6.57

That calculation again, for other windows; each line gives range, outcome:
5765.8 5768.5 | 6.46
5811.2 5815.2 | 7.26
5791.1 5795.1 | 6.72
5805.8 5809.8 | 6.99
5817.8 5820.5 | 7.05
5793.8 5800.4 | 6.58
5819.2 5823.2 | 6.99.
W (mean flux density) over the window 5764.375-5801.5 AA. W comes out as 6.64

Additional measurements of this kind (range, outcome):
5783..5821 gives 6.89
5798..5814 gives 6.86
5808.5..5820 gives 7.17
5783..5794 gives 6.89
